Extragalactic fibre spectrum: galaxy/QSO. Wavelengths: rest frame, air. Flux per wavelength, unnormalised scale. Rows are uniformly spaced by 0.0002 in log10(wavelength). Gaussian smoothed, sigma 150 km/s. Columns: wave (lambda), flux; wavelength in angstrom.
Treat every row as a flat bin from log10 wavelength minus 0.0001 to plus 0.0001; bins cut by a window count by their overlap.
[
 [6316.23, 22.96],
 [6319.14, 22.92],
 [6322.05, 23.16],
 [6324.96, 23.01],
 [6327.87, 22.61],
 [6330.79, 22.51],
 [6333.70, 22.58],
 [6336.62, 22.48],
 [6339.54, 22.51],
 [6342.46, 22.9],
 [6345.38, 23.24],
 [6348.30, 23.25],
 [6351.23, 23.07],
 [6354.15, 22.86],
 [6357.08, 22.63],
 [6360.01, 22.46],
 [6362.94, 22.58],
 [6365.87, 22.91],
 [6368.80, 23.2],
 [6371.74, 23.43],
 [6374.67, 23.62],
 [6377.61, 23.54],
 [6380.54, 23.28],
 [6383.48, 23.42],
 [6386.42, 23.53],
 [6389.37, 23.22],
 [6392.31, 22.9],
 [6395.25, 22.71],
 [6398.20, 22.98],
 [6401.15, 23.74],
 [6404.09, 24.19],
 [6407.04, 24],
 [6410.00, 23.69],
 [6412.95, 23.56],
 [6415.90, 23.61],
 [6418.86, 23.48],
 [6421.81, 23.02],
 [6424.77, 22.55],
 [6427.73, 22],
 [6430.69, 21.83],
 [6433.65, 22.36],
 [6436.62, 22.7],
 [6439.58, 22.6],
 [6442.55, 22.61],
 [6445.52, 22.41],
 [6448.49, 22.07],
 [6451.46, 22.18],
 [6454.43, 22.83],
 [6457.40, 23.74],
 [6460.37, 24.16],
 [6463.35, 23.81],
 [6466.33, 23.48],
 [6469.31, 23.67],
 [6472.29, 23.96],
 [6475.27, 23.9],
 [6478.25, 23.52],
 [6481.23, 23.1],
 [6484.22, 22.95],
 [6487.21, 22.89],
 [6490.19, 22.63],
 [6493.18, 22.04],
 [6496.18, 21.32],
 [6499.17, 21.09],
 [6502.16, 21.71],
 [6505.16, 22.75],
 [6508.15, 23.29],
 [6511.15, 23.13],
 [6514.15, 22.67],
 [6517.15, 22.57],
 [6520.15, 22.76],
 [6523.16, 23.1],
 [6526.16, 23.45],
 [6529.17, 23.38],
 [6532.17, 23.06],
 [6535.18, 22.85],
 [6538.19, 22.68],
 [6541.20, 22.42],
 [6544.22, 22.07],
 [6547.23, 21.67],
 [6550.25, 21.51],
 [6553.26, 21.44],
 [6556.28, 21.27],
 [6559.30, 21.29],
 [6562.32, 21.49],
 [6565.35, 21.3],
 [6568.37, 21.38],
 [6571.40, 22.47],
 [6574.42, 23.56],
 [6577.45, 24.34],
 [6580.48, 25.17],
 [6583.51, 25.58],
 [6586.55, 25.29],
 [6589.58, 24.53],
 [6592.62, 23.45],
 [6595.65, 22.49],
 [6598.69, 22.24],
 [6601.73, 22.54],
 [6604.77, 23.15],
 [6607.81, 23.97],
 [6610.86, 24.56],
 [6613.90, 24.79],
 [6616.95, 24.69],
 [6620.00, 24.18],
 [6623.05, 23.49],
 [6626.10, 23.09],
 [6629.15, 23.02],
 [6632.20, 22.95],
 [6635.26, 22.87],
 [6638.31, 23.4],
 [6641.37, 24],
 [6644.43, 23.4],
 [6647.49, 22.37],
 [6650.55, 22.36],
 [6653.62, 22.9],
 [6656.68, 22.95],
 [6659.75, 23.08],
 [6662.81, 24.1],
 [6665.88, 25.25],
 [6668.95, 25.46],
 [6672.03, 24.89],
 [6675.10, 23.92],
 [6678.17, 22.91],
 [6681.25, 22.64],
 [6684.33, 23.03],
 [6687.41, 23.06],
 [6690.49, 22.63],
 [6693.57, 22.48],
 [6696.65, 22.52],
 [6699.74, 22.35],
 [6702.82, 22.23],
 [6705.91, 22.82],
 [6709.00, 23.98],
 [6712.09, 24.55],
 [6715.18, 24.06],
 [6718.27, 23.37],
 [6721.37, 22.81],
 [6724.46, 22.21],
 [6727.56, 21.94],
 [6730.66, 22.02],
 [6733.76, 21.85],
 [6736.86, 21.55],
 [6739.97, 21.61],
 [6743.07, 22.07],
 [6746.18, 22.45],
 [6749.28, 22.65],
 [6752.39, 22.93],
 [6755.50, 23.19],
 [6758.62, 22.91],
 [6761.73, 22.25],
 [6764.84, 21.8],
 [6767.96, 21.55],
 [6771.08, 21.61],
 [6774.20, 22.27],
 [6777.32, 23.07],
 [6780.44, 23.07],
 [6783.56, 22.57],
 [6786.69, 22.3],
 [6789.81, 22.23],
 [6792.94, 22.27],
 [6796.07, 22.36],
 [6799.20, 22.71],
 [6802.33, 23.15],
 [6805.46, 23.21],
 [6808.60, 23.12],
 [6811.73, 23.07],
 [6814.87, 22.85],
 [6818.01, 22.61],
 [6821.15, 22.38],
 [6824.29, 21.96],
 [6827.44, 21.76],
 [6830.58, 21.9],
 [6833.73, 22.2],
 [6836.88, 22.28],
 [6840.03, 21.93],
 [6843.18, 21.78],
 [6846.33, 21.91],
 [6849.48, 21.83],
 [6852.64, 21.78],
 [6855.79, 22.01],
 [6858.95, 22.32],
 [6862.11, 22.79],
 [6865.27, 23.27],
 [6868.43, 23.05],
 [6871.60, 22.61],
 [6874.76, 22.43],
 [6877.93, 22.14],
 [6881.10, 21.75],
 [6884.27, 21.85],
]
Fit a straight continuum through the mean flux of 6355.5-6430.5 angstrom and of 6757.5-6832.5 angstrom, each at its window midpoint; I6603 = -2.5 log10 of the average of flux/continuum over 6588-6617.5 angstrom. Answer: -0.04 mag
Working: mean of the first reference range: 23.2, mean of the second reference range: 22.5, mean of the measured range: 23.6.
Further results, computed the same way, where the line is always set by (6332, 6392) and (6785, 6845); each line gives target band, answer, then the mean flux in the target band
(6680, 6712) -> -0.013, 22.9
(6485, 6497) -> 0.027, 22.3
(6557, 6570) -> 0.069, 21.4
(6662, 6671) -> -0.108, 25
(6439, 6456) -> 0.023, 22.4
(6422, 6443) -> 0.026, 22.4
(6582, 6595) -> -0.084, 24.6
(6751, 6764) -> -0.013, 22.8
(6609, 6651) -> -0.041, 23.5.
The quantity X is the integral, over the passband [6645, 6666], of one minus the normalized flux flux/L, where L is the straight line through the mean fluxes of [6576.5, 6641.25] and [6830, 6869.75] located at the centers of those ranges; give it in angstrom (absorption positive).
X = 0.30 angstrom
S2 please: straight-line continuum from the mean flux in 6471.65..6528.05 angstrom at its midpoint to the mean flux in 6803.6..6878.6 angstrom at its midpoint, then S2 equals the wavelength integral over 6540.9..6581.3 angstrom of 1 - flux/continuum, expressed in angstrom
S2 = 0.9 angstrom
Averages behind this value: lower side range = 22.8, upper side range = 22.4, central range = 22.2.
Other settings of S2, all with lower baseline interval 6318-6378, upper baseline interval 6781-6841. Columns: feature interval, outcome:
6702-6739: -0.3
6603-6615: -0.7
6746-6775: 0.2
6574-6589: -1.4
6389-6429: -0.7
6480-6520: 0.5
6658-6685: -1.6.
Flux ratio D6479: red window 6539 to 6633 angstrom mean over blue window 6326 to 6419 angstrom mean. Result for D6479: 1.0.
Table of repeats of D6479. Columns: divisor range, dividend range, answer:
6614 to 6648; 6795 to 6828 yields 0.97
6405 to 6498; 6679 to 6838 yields 0.98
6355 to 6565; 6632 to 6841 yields 1.00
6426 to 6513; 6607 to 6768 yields 1.01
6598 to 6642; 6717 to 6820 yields 0.95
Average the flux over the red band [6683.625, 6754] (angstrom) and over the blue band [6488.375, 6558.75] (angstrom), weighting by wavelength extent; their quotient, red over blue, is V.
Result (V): 1.01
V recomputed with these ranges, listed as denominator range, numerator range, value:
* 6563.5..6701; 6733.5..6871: 0.95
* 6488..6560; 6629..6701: 1.04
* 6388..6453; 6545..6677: 1.02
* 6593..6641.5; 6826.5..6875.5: 0.95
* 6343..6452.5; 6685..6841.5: 0.98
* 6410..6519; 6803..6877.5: 0.98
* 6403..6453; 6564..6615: 1.03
